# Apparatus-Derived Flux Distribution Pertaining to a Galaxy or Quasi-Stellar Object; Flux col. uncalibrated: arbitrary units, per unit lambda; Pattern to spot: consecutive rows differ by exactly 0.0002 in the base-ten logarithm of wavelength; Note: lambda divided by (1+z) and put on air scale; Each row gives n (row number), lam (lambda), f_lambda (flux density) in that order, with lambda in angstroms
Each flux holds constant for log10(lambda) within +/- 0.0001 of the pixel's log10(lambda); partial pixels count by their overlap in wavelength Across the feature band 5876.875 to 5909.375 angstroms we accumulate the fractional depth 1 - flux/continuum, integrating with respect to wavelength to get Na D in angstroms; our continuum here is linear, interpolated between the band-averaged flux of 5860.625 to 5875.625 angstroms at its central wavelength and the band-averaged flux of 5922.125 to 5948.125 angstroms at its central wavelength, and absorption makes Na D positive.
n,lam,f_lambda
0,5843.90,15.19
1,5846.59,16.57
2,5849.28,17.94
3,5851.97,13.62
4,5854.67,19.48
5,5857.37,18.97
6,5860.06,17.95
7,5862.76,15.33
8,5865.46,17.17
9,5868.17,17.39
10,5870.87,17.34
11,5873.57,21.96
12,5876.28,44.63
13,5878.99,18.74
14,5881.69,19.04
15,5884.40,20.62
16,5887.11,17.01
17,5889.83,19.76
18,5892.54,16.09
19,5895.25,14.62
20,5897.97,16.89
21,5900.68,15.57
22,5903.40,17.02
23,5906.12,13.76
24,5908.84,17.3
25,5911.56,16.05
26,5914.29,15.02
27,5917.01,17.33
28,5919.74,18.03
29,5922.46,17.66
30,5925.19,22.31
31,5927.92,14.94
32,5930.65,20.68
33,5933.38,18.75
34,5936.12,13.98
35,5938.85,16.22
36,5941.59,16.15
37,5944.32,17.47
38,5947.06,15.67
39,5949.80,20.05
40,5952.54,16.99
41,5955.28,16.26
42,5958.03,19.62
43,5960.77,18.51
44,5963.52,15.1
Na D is 1.1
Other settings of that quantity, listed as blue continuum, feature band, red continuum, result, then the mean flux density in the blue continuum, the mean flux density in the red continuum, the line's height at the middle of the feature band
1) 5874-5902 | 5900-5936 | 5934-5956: 2.3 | 20.4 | 16.7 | 18.4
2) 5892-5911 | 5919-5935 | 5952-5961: -1.8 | 15.9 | 17.8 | 16.8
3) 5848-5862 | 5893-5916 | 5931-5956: 1.9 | 17.5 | 17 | 17.2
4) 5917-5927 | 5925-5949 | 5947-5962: 1.7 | 18.9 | 18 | 18.5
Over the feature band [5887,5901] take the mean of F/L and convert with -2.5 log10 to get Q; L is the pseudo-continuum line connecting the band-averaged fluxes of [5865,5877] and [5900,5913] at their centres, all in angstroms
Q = 0.11 mag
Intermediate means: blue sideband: 23.1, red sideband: 15.9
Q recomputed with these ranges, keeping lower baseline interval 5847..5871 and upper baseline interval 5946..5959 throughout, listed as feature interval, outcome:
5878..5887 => -0.11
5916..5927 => -0.07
